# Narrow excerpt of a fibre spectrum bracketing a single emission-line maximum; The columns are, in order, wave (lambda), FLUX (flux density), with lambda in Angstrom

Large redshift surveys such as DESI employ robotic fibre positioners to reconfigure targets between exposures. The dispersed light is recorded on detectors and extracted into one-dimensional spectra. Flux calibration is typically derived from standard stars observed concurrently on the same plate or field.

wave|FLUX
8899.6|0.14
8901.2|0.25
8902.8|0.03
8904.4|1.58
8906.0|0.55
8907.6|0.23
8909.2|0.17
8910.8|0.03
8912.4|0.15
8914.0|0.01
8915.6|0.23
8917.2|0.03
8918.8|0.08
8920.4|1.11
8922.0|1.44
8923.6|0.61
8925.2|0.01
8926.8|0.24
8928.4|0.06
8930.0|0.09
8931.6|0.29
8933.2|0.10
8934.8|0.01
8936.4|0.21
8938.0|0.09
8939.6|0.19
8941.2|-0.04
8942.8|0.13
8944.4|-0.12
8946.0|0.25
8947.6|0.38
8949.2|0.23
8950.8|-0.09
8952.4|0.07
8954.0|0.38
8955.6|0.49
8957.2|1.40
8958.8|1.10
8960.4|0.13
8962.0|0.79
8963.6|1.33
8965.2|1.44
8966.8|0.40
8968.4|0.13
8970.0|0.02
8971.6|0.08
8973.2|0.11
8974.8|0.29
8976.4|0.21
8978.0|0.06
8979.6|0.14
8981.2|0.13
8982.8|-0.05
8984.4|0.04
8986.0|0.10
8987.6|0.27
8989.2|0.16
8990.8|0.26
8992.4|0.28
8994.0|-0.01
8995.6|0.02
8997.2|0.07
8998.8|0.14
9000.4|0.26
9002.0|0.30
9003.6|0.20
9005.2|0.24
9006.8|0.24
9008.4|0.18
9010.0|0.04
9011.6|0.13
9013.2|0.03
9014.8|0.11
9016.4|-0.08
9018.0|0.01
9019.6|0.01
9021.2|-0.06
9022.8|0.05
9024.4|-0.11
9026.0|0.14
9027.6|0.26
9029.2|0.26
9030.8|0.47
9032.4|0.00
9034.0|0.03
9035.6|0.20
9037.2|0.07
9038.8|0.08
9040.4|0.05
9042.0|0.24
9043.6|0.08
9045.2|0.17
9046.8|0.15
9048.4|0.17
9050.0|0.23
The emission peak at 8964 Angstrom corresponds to [O II]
